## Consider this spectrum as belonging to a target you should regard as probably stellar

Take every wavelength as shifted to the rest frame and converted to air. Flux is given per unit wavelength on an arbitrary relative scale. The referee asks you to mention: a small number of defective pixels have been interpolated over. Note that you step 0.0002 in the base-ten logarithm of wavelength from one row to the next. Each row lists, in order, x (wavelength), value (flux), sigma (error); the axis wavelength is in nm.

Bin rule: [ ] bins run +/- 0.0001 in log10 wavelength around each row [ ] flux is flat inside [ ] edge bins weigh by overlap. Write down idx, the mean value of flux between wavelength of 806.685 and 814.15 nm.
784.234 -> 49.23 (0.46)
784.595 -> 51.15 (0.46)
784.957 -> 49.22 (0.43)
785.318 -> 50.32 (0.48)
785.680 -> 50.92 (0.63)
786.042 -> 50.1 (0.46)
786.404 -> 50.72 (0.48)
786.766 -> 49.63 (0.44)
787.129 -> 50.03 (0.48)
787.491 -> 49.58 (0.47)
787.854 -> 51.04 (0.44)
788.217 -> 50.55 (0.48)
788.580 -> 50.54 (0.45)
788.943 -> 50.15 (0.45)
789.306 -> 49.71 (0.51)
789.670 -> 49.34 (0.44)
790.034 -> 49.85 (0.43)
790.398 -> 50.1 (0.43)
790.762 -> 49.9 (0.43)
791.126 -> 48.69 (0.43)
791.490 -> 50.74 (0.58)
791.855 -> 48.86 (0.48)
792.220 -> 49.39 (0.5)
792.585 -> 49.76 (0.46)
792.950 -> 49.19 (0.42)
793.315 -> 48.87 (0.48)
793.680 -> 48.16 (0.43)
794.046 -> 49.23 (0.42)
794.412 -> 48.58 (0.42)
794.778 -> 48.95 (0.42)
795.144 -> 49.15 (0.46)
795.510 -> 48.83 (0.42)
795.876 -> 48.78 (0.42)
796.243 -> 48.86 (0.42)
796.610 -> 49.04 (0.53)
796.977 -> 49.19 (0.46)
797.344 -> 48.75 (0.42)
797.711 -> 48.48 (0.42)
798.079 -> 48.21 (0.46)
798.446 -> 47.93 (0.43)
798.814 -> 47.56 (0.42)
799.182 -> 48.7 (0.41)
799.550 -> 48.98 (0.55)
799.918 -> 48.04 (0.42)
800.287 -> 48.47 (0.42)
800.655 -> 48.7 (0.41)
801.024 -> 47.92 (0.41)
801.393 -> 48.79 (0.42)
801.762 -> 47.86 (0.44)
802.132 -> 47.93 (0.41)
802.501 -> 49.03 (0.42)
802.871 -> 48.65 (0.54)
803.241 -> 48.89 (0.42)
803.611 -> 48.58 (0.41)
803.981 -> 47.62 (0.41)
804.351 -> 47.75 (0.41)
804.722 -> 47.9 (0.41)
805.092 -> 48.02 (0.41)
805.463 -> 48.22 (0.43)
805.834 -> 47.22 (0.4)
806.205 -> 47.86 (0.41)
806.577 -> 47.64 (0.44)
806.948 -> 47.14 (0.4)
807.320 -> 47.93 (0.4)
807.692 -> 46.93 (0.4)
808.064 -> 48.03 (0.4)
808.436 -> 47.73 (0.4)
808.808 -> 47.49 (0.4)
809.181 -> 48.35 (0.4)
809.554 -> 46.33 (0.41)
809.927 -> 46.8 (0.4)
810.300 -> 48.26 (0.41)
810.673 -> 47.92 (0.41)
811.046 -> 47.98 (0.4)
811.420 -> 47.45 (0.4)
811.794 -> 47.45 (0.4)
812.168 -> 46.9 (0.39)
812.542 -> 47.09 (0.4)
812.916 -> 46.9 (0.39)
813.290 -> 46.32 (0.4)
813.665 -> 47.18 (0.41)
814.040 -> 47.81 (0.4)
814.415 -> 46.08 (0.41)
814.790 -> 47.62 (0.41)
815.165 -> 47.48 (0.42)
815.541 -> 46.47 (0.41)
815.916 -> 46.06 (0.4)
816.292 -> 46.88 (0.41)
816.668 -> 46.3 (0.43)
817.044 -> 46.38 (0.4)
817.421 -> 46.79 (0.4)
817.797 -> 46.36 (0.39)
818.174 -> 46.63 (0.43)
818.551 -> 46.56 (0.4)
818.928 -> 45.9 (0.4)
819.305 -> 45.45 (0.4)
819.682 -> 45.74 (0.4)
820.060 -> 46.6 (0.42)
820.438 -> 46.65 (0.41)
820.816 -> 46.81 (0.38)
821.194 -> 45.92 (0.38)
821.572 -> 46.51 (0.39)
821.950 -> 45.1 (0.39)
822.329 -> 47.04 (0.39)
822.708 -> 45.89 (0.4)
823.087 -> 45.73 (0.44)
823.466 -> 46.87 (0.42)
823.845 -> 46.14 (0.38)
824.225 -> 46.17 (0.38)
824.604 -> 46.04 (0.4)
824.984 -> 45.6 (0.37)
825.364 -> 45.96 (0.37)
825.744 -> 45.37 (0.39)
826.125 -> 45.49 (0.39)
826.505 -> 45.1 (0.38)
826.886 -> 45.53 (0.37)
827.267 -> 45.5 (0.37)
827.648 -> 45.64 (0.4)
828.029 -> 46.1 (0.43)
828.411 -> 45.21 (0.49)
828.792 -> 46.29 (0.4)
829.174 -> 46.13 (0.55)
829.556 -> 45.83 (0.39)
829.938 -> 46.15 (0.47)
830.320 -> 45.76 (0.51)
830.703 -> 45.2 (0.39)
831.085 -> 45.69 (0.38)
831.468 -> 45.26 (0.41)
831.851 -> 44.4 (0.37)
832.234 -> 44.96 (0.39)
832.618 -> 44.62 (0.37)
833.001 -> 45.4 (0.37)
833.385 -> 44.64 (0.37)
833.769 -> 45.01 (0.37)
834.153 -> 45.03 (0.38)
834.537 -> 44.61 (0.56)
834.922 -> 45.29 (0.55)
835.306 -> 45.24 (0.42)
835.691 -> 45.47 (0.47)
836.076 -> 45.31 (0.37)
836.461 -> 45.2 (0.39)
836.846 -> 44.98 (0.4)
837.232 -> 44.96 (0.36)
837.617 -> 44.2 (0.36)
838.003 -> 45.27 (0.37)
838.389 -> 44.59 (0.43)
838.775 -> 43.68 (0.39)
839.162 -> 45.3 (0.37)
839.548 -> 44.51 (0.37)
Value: 47.4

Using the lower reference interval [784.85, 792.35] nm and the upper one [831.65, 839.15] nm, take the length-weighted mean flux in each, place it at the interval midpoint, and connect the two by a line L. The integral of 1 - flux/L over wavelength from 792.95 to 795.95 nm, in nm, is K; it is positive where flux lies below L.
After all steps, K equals 0.03 nm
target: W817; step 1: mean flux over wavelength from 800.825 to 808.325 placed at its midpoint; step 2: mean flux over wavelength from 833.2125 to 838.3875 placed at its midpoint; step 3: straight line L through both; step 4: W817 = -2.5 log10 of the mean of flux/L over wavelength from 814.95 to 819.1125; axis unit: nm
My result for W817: 0.01 mag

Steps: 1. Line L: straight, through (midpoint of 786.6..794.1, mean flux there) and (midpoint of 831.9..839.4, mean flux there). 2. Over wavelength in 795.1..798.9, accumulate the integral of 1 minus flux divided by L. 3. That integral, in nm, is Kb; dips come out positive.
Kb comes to 0.03 nm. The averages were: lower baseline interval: 49.7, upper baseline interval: 44.9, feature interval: 48.6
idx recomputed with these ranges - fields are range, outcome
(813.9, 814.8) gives 47.1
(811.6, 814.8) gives 47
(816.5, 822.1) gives 46.3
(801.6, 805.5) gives 48.2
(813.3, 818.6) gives 46.7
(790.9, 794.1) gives 49.2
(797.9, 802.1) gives 48.3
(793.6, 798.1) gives 48.8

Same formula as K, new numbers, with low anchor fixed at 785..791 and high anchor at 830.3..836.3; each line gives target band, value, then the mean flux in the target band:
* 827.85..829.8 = -0.014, 45.9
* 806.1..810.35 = 0.033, 47.5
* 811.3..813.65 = 0.019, 47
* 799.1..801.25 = 0.014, 48.5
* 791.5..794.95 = 0.032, 49.1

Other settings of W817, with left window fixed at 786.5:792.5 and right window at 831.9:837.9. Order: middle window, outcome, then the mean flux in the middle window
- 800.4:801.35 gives 0.01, 48.4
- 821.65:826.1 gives 0.00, 46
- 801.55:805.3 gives 0.00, 48.2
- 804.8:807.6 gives 0.01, 47.7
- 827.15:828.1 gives 0.00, 45.7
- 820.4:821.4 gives 0.00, 46.4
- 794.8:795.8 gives 0.01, 49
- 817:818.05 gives 0.01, 46.5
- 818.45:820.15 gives 0.02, 46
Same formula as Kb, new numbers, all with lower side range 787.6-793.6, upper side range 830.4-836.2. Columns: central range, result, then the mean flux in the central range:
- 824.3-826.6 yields 0.02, 45.7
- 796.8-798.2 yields 0.01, 48.7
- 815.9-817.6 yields 0.01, 46.5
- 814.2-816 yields 0.01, 46.8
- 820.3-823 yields 0.01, 46.2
